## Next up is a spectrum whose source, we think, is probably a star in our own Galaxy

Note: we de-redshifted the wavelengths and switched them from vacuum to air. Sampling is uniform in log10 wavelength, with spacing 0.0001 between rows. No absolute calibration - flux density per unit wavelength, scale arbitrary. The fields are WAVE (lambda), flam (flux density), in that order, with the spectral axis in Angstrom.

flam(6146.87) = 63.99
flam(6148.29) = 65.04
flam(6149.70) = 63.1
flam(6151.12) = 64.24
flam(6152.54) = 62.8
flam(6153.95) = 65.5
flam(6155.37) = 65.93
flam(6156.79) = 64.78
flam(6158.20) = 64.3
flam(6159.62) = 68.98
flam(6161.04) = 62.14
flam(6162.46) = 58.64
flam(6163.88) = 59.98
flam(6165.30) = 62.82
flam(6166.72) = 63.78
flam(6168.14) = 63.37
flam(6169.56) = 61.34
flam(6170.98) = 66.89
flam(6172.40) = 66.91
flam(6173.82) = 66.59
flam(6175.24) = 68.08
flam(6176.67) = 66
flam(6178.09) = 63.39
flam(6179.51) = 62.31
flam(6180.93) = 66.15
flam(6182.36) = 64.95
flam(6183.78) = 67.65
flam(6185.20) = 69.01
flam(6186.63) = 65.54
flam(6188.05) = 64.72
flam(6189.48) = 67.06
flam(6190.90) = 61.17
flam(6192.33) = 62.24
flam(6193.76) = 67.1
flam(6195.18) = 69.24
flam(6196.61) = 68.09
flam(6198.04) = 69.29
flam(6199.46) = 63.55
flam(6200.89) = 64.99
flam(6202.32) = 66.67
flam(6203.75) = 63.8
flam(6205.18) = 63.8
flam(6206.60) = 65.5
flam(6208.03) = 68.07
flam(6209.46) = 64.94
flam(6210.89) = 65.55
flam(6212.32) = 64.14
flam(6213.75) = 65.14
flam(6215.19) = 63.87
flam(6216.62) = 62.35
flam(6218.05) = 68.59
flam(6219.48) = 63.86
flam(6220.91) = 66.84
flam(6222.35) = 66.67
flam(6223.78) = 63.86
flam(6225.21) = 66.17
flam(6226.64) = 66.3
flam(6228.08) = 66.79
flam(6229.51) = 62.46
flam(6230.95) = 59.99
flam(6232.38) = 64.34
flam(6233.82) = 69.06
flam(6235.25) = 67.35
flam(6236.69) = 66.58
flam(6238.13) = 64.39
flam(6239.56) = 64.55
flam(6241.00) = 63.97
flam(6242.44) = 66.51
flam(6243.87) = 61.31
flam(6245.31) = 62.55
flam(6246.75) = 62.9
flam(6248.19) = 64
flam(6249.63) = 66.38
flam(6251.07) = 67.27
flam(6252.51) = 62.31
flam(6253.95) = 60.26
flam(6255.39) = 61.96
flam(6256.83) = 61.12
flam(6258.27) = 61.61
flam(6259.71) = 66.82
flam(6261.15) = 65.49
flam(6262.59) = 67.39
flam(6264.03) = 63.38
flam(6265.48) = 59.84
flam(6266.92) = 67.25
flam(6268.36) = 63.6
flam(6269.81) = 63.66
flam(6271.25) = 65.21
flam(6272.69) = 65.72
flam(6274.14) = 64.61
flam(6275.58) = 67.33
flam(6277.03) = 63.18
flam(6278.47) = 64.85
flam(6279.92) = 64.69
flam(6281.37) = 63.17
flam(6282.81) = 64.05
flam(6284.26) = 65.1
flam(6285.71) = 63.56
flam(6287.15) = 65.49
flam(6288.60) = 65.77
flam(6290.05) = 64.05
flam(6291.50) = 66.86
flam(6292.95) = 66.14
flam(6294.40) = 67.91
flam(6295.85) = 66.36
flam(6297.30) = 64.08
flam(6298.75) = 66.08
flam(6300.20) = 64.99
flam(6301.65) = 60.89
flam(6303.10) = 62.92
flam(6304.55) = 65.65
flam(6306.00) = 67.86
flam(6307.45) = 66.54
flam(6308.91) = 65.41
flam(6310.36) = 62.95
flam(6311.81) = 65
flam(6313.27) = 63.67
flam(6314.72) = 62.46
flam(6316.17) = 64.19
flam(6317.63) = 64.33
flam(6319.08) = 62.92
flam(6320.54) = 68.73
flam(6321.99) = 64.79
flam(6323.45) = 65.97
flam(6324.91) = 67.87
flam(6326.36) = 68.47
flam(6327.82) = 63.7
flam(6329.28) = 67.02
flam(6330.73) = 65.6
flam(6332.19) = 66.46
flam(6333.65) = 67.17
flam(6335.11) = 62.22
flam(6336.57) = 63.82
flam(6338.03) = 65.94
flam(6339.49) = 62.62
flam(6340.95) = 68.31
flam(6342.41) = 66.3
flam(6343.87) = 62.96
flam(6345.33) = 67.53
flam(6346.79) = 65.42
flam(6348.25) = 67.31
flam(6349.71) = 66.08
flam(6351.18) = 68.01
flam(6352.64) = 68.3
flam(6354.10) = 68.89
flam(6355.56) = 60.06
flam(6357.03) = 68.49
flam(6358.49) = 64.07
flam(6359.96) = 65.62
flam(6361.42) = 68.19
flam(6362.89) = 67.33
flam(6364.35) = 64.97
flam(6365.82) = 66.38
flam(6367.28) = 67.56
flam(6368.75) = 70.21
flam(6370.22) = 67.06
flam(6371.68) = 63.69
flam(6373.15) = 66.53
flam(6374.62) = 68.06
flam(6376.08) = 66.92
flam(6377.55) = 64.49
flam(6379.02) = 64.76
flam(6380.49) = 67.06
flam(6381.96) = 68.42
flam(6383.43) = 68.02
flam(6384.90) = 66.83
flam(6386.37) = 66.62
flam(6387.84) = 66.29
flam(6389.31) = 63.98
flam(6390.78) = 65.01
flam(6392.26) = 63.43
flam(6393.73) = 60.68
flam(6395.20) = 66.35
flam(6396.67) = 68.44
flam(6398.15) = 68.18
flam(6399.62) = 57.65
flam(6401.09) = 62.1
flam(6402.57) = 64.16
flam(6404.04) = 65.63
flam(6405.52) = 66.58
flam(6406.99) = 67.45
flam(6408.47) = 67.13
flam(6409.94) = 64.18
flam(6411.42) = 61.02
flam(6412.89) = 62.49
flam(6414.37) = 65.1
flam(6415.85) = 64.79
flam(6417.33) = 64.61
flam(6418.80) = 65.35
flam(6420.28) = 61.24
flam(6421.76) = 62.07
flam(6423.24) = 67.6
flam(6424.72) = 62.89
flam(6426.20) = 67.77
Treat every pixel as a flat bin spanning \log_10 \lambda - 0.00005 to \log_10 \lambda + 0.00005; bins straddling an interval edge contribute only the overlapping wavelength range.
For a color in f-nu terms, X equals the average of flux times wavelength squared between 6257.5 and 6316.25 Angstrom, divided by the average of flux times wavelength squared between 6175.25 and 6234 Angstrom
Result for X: 1.0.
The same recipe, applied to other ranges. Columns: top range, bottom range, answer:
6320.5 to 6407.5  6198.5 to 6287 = 1.06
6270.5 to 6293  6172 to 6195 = 1.02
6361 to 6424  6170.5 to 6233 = 1.06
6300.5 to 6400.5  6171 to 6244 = 1.05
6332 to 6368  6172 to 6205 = 1.06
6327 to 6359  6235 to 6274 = 1.05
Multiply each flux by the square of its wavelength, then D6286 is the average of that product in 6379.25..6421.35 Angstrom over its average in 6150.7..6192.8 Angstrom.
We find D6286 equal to 1.08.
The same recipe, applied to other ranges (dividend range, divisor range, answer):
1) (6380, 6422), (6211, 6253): 1.06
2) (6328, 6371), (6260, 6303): 1.04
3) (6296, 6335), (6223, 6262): 1.04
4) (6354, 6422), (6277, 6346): 1.03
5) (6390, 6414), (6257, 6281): 1.04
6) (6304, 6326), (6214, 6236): 1.03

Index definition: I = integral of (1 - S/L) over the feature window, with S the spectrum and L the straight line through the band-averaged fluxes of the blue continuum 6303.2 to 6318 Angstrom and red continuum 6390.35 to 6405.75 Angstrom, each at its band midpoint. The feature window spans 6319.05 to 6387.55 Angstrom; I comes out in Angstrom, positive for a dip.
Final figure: -1.9 Angstrom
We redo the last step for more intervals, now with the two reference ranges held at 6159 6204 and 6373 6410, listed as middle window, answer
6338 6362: -0.2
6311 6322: 0.2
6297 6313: 0.2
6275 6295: 0.1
